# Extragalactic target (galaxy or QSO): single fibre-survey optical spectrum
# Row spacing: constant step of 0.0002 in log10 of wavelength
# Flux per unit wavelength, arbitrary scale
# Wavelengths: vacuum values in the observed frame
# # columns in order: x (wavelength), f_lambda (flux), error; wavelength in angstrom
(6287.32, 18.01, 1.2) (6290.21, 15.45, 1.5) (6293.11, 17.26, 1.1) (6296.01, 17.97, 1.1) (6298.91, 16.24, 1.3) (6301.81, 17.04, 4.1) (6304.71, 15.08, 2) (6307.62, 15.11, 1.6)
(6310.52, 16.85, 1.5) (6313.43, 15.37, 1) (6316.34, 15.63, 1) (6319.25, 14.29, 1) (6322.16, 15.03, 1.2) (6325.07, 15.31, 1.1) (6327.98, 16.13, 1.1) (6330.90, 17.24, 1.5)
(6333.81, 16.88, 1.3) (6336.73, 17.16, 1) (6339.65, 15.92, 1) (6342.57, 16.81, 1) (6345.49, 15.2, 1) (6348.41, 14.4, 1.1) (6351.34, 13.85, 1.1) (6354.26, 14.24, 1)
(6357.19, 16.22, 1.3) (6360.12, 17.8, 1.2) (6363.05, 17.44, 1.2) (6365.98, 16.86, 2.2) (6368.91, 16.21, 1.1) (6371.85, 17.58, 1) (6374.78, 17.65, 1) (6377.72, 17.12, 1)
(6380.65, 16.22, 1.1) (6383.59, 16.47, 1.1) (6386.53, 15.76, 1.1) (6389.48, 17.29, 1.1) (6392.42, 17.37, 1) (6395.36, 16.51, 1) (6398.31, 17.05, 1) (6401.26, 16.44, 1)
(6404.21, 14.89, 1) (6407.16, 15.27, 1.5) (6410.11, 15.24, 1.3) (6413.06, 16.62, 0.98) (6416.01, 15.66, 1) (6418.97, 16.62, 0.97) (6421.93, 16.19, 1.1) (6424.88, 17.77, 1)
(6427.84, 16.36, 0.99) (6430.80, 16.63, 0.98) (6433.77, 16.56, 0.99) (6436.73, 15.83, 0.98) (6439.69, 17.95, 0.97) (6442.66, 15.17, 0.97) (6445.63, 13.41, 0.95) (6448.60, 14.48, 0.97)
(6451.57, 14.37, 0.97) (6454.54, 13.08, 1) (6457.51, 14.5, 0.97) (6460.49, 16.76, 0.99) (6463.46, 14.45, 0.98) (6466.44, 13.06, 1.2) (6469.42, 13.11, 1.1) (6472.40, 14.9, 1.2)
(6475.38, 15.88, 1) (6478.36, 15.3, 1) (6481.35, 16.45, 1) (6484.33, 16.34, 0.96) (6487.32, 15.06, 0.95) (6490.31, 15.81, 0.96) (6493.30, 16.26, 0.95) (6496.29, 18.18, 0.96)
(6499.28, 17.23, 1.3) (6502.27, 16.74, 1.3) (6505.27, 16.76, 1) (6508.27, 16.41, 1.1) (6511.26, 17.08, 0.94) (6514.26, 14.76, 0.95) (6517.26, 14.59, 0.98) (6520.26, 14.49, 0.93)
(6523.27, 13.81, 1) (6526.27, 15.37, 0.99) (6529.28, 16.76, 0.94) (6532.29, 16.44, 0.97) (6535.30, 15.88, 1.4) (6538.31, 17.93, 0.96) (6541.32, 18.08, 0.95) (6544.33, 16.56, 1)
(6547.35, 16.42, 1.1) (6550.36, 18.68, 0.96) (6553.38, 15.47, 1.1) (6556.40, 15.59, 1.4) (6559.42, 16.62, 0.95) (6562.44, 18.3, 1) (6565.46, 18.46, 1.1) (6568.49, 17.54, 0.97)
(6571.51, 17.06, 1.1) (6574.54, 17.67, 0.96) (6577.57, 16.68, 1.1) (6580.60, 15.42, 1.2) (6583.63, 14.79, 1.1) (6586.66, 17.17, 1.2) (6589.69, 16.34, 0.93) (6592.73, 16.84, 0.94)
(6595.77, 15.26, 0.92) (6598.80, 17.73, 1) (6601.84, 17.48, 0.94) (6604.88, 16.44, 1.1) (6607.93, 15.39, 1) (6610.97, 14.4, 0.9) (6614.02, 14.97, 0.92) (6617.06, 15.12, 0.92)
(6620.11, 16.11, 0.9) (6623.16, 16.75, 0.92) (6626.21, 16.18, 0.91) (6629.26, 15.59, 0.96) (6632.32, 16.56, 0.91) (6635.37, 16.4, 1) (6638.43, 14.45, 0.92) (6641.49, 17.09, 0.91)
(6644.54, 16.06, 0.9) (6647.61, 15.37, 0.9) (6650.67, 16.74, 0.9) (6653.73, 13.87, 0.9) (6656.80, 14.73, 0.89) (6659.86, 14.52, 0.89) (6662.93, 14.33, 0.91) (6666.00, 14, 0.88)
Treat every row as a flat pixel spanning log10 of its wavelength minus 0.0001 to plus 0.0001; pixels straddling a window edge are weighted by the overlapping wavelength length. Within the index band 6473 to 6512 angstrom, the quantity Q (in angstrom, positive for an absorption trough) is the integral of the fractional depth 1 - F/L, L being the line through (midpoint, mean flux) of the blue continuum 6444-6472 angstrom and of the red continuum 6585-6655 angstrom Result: -4.8 angstrom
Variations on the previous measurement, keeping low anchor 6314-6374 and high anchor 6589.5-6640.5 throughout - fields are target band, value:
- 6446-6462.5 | 1.5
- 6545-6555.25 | -0.5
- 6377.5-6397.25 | -0.8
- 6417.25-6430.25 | -0.6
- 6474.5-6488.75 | 0.2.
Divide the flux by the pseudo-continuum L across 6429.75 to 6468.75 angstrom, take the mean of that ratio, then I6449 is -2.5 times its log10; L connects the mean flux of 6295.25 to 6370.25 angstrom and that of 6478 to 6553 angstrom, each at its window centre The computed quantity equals 0.08 mag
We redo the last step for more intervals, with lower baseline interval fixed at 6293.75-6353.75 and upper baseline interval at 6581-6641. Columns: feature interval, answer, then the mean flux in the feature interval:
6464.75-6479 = 0.11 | 14.4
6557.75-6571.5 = -0.11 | 17.6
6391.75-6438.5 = -0.03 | 16.3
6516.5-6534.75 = 0.05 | 15.3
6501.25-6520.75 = 0.01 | 15.9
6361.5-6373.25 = -0.07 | 17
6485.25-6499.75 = -0.03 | 16.4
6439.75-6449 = 0.07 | 14.9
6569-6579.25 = -0.08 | 17.1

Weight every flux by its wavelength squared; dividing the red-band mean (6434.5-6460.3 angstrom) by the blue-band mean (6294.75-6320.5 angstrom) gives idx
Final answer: 1.0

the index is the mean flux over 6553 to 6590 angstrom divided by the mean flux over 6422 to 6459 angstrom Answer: 1.08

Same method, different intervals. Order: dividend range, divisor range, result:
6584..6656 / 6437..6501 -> 1.04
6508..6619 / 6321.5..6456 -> 1.01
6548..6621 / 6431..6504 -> 1.06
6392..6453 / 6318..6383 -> 0.99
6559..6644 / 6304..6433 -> 1.01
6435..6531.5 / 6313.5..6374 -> 0.97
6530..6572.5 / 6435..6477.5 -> 1.15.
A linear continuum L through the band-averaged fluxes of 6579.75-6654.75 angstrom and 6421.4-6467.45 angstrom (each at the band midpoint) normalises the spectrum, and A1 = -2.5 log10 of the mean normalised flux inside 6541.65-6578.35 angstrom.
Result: -0.09 mag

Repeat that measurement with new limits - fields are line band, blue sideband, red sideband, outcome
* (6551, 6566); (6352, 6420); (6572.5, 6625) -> -0.045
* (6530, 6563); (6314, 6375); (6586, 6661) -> -0.061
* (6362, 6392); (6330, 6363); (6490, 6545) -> -0.053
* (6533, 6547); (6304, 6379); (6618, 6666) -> -0.084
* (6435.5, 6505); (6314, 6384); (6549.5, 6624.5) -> 0.060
